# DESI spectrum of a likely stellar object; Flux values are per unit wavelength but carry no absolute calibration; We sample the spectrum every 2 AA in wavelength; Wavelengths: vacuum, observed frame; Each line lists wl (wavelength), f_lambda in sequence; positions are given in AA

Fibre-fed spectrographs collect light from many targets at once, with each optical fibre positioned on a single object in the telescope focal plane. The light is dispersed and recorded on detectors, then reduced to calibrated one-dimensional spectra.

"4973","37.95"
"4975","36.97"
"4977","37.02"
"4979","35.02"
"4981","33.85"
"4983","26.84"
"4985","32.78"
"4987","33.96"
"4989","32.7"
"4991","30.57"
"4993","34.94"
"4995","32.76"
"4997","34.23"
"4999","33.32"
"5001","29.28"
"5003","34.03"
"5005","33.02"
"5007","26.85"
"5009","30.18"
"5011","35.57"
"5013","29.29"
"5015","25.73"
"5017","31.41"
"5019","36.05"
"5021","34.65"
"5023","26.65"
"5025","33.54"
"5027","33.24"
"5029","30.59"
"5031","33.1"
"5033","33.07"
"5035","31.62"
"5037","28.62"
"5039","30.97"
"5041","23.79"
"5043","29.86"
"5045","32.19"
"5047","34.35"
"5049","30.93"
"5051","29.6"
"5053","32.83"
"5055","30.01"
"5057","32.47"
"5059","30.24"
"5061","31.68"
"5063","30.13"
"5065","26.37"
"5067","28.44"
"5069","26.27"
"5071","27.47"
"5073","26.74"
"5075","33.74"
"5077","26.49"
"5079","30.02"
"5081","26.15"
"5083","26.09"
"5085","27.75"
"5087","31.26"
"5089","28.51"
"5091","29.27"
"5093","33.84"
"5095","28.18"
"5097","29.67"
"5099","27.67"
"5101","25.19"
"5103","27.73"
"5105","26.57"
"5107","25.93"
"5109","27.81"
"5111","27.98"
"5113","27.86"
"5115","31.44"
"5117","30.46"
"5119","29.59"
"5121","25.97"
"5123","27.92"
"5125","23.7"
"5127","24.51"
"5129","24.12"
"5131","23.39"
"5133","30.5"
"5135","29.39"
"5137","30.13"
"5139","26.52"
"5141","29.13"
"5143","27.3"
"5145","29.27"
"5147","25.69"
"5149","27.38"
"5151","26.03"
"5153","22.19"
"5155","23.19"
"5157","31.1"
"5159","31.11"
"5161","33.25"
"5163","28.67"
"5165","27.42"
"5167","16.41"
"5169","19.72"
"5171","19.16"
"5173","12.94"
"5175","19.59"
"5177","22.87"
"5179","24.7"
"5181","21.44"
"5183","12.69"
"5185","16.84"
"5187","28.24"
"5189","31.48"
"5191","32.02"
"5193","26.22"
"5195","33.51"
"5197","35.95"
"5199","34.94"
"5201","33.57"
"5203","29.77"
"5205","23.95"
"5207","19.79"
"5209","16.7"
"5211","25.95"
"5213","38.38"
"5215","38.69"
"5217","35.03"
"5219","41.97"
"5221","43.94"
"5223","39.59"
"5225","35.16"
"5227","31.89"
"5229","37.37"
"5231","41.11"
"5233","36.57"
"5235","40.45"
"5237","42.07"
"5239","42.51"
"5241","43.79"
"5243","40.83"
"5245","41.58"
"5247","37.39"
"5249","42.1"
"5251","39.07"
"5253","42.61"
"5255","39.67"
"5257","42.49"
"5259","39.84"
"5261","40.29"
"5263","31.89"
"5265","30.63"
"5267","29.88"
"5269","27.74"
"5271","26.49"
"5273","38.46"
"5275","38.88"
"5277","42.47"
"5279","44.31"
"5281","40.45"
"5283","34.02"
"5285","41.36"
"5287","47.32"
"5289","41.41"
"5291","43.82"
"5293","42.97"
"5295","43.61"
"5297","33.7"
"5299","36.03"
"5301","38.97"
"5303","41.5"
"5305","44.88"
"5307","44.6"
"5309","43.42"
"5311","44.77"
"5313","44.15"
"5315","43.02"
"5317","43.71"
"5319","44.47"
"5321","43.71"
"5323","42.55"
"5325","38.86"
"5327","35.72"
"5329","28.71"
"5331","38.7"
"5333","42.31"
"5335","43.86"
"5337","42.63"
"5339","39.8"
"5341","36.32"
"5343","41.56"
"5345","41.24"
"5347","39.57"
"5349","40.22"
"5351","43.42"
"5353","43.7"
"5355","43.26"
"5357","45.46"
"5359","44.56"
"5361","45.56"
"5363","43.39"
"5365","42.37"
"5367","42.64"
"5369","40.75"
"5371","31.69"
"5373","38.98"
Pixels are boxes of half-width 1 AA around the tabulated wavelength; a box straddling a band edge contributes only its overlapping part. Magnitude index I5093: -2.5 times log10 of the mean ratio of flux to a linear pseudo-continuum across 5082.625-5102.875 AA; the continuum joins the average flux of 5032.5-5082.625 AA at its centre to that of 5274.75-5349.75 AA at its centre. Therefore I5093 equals 0.089 mag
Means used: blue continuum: 29.7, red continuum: 41.1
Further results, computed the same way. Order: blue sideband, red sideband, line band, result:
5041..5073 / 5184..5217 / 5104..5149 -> 0.08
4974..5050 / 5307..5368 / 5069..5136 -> 0.23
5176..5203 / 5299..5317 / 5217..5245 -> -0.21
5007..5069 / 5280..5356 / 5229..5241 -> -0.07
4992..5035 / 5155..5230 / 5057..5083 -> 0.08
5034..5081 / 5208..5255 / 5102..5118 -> 0.14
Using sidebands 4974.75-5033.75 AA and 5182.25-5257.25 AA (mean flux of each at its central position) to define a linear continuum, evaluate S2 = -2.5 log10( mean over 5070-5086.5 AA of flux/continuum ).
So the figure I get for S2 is 0.18 mag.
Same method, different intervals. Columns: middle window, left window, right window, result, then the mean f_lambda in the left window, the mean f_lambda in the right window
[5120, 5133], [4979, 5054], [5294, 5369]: 0.35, 31.6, 41.5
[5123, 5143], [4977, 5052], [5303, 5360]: 0.30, 31.7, 41.8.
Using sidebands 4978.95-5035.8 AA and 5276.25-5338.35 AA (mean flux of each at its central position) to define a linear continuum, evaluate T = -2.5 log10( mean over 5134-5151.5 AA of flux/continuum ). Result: 0.28 mag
